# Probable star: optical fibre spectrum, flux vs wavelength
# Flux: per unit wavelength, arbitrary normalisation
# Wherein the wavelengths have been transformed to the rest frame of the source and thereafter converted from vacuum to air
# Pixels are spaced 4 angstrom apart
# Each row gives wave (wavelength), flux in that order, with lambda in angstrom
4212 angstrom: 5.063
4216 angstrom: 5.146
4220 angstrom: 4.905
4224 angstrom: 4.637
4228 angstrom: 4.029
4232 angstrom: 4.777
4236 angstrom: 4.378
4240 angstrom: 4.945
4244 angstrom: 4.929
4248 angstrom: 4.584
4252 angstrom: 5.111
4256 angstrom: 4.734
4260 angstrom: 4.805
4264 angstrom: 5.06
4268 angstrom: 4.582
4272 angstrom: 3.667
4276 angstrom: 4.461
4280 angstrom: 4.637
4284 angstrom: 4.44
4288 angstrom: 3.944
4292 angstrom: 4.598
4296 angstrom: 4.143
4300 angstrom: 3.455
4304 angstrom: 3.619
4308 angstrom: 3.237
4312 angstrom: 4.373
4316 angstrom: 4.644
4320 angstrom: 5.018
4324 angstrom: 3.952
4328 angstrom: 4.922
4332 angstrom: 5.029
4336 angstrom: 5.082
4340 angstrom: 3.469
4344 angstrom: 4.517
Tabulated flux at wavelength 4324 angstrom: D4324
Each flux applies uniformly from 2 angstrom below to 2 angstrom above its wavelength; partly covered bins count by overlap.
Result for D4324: 3.952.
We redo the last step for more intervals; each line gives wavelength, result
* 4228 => 4.029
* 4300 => 3.455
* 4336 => 5.082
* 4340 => 3.469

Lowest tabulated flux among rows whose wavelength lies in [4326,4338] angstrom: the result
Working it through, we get 4.922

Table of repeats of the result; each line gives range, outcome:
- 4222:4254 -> 4.029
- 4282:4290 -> 3.944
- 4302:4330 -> 3.237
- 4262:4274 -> 3.667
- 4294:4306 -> 3.455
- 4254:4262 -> 4.734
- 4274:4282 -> 4.461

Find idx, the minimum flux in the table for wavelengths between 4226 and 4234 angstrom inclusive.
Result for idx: 4.029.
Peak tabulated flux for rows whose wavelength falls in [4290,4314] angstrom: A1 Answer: 4.598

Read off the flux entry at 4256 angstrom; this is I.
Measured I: 4.734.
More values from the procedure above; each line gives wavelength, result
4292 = 4.598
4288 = 3.944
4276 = 4.461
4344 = 4.517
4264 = 5.06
